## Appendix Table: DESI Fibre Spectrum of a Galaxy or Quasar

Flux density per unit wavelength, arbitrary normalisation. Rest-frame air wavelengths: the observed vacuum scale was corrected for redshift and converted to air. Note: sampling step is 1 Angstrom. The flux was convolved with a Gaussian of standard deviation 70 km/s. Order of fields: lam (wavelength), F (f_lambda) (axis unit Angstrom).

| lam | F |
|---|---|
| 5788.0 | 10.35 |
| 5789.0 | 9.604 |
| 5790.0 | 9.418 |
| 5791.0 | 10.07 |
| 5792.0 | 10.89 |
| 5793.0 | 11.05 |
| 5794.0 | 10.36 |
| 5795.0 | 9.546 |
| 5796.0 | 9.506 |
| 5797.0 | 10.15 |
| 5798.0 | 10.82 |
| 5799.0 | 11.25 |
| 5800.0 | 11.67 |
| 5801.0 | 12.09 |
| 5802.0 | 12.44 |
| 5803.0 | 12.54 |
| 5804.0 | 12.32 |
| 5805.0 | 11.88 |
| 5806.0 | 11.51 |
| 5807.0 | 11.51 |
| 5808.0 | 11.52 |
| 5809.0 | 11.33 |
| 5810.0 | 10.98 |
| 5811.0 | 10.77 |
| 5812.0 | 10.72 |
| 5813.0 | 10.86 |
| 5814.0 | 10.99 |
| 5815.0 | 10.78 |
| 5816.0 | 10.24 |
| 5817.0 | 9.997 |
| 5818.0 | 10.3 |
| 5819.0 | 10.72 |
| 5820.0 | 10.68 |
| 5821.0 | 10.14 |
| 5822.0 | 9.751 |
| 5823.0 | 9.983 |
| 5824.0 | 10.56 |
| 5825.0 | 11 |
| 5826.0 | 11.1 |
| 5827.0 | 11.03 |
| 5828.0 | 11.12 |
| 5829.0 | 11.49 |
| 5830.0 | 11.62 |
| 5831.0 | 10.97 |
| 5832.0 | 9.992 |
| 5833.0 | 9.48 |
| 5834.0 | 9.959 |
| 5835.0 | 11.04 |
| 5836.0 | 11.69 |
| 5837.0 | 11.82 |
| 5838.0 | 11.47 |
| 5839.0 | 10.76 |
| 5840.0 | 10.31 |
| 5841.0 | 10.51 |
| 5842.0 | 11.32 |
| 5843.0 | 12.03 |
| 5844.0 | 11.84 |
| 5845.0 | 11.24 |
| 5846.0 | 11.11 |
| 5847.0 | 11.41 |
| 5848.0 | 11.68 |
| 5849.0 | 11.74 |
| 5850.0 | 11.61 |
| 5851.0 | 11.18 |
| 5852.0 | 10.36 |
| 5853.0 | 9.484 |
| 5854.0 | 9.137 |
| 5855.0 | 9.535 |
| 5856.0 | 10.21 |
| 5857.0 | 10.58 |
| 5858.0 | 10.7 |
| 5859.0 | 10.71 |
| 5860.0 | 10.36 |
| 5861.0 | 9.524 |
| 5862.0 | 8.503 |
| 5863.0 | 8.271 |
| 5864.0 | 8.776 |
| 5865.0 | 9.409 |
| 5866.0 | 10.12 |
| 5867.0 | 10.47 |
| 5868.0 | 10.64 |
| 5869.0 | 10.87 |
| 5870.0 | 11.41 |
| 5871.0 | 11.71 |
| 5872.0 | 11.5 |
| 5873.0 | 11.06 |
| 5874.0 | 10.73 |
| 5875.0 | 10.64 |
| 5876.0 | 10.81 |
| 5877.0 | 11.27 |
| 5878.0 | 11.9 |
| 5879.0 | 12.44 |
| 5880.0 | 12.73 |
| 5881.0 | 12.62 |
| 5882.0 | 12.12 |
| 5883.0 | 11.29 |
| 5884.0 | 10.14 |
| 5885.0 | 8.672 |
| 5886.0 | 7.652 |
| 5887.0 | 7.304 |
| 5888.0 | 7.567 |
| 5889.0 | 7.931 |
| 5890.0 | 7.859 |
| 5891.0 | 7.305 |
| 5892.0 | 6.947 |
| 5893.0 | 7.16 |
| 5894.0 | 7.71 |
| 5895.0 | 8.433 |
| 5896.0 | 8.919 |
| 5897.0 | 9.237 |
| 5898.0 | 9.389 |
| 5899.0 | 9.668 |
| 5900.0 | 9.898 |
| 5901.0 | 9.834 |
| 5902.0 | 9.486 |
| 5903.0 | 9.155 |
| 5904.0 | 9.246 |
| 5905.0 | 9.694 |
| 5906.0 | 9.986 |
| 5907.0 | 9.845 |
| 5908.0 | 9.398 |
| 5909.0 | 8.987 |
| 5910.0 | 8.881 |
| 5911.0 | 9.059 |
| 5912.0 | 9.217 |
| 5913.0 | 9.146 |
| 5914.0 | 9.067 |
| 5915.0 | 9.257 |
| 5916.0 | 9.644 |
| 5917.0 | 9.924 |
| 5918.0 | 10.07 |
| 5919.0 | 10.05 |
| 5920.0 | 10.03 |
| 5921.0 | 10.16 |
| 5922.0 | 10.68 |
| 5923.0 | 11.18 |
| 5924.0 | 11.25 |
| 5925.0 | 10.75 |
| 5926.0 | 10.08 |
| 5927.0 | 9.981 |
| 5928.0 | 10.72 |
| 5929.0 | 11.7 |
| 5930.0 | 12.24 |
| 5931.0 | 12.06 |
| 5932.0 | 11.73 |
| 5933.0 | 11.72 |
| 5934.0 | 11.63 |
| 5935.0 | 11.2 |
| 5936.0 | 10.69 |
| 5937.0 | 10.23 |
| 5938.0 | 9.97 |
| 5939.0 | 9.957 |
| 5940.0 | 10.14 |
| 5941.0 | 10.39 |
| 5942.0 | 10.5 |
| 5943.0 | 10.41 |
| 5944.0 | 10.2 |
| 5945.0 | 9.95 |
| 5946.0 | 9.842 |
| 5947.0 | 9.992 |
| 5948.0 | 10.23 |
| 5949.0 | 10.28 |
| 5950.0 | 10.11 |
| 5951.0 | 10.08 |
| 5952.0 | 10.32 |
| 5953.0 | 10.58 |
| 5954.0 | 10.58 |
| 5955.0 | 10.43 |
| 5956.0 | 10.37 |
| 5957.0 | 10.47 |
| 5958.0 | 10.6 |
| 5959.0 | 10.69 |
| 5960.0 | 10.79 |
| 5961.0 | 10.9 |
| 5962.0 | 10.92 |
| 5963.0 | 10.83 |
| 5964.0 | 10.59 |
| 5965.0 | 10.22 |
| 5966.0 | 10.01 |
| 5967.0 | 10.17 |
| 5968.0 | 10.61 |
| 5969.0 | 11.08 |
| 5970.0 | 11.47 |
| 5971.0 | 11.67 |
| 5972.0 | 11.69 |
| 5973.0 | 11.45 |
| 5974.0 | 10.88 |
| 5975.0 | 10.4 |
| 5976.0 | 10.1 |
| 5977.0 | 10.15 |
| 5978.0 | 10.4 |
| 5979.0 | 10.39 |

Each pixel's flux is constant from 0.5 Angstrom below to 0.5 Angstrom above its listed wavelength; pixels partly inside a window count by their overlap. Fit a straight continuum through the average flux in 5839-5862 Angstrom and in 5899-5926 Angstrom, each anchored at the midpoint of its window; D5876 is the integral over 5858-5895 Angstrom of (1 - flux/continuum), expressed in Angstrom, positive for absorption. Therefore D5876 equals 1.6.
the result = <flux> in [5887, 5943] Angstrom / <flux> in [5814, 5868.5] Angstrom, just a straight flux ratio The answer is 0.92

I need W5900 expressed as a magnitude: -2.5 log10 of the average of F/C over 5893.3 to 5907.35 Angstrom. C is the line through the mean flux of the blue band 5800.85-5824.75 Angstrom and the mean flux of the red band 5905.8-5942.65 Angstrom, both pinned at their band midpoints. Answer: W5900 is 0.13 mag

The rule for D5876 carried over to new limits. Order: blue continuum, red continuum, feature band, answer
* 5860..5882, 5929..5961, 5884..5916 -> 5.7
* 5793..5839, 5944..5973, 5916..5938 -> -0.4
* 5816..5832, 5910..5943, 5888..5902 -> 2.7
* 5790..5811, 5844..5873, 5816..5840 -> 0.2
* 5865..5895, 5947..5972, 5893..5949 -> 1.5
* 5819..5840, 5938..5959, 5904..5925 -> 1.3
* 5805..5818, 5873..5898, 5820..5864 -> -1.1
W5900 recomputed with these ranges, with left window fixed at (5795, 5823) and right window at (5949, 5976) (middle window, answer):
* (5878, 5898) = 0.17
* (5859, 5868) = 0.14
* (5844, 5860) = 0.02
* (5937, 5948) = 0.06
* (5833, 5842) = 0.00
